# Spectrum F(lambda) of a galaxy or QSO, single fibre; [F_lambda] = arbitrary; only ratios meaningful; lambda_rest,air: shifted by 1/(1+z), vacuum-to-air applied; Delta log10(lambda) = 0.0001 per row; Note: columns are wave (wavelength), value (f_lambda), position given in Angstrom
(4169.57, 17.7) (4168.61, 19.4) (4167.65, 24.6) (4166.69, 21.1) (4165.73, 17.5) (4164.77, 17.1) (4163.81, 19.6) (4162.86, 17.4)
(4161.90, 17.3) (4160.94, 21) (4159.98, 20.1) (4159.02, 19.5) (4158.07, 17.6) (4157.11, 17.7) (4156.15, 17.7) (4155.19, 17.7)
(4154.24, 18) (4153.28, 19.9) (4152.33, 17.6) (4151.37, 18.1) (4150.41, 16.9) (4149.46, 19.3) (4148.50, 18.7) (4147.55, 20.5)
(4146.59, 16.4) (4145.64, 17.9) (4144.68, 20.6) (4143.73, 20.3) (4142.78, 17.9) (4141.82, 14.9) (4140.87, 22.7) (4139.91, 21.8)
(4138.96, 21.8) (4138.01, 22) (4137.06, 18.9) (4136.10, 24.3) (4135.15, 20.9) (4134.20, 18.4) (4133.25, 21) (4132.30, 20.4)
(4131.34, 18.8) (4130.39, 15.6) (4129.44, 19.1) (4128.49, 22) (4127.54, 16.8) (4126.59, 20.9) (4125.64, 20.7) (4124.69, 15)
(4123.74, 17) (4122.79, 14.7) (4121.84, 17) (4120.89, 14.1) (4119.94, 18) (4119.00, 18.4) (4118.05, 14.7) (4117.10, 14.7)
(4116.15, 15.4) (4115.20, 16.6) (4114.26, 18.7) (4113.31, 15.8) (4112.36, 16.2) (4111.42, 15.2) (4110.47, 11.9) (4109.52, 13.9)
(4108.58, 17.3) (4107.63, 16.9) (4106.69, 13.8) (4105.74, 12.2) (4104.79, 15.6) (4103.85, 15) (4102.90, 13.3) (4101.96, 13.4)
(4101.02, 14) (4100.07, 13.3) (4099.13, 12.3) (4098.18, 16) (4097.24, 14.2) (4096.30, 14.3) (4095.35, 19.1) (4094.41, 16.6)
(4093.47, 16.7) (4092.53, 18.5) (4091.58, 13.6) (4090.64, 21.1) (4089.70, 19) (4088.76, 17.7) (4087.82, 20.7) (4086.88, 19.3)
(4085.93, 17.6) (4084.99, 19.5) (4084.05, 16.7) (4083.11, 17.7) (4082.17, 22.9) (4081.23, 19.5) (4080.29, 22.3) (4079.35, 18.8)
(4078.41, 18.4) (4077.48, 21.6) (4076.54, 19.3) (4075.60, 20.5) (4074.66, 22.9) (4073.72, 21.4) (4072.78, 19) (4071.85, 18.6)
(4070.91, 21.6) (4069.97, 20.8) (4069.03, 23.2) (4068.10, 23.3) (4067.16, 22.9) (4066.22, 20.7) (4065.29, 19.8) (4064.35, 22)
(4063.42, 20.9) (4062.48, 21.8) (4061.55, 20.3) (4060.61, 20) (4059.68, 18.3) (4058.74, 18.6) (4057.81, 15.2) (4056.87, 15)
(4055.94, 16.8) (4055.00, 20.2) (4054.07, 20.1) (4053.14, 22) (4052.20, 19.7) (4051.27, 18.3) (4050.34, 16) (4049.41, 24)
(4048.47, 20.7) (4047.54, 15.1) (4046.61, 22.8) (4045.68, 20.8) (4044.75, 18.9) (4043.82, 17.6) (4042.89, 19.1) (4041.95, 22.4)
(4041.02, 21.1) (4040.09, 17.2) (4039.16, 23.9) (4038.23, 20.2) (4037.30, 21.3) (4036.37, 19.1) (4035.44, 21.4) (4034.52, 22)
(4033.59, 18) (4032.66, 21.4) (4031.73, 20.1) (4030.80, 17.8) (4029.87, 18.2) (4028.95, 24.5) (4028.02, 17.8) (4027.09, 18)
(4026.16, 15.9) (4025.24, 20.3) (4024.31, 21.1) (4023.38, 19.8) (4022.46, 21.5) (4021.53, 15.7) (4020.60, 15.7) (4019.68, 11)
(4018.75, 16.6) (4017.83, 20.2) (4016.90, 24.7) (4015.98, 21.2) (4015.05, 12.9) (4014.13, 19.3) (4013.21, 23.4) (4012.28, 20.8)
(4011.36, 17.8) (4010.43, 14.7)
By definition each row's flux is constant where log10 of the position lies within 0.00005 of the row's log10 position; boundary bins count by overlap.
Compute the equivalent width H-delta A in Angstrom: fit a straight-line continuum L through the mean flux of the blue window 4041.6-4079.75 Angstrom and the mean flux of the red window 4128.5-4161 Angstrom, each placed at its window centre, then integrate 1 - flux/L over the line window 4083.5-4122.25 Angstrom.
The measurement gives 7.0 Angstrom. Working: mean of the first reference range 20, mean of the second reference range 19.2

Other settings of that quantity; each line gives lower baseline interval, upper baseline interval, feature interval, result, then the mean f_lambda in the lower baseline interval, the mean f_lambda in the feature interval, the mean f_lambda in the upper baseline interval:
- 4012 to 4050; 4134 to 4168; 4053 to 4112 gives 3.96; 19.6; 18.1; 19.3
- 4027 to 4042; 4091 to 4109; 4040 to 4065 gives -0.87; 20.3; 19.5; 15.1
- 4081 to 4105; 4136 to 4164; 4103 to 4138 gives 1.56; 16.8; 17.1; 19.1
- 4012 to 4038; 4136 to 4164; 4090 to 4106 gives 3.20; 19.3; 15.3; 19.1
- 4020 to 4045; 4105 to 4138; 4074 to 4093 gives -1.18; 19.6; 19.4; 17.3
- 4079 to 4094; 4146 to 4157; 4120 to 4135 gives 0.24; 18.8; 18.2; 18.2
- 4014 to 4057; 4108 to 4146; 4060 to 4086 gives -2.37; 19.3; 20.5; 18.1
